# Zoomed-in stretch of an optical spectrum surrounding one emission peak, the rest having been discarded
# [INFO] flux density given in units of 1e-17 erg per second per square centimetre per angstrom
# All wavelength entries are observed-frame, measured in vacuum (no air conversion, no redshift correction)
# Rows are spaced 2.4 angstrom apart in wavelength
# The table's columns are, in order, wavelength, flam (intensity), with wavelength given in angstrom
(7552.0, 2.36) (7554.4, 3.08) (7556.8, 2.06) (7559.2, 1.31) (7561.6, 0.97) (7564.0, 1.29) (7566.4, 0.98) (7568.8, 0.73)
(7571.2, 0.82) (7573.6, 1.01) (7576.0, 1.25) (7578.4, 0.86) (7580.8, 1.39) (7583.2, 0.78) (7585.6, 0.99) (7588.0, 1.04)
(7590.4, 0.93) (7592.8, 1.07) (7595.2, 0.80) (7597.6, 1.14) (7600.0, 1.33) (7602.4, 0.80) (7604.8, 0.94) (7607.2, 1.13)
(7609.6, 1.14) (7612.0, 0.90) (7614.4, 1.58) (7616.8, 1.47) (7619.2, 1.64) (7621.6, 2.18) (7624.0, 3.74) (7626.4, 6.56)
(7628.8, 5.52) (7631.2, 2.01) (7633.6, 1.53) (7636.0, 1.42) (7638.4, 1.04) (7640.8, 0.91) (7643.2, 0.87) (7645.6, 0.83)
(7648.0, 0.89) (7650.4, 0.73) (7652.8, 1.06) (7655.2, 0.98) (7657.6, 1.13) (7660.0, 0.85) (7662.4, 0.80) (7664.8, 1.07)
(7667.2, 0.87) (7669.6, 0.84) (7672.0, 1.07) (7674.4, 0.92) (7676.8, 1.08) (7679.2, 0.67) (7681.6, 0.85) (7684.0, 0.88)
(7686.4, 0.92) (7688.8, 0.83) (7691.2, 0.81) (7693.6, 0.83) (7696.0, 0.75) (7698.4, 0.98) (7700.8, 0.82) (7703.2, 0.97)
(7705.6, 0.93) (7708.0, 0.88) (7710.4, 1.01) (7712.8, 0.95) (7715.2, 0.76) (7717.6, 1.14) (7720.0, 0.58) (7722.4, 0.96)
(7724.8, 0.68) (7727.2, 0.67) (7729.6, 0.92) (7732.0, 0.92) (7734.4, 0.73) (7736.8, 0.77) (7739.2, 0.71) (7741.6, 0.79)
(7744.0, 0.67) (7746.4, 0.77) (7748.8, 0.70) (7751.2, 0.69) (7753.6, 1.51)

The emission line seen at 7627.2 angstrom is [O III] 5007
